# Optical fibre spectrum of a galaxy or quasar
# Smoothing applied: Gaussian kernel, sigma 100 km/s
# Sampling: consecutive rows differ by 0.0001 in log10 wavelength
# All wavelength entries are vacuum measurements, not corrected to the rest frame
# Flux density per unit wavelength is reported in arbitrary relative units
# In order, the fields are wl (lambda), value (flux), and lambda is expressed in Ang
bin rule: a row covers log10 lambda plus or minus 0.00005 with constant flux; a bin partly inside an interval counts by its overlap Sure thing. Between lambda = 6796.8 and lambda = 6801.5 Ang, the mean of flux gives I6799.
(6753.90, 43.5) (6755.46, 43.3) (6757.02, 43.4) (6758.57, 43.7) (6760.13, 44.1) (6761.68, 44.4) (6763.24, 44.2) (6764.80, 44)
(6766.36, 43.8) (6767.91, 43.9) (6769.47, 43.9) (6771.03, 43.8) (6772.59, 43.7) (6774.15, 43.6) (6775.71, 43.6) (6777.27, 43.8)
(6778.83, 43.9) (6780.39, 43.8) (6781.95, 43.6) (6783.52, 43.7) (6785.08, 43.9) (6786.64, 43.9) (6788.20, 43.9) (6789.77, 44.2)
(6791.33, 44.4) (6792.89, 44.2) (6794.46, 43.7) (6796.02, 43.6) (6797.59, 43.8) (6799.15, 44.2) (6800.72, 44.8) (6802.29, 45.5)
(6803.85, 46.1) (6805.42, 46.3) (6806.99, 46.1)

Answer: 44.2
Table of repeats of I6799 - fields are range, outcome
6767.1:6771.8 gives 43.9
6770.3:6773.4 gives 43.7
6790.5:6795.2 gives 44.1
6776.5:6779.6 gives 43.9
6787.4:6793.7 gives 44.2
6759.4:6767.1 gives 44.1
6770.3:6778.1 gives 43.7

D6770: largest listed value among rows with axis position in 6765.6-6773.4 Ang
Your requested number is 43.9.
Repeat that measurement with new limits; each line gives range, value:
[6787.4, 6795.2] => 44.4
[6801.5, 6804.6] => 46.1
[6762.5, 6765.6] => 44.2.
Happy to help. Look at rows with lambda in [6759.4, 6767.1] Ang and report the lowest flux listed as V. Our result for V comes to 43.8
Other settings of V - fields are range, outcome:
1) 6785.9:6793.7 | 43.9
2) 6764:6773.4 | 43.7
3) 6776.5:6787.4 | 43.6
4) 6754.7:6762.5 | 43.3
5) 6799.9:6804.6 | 44.8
